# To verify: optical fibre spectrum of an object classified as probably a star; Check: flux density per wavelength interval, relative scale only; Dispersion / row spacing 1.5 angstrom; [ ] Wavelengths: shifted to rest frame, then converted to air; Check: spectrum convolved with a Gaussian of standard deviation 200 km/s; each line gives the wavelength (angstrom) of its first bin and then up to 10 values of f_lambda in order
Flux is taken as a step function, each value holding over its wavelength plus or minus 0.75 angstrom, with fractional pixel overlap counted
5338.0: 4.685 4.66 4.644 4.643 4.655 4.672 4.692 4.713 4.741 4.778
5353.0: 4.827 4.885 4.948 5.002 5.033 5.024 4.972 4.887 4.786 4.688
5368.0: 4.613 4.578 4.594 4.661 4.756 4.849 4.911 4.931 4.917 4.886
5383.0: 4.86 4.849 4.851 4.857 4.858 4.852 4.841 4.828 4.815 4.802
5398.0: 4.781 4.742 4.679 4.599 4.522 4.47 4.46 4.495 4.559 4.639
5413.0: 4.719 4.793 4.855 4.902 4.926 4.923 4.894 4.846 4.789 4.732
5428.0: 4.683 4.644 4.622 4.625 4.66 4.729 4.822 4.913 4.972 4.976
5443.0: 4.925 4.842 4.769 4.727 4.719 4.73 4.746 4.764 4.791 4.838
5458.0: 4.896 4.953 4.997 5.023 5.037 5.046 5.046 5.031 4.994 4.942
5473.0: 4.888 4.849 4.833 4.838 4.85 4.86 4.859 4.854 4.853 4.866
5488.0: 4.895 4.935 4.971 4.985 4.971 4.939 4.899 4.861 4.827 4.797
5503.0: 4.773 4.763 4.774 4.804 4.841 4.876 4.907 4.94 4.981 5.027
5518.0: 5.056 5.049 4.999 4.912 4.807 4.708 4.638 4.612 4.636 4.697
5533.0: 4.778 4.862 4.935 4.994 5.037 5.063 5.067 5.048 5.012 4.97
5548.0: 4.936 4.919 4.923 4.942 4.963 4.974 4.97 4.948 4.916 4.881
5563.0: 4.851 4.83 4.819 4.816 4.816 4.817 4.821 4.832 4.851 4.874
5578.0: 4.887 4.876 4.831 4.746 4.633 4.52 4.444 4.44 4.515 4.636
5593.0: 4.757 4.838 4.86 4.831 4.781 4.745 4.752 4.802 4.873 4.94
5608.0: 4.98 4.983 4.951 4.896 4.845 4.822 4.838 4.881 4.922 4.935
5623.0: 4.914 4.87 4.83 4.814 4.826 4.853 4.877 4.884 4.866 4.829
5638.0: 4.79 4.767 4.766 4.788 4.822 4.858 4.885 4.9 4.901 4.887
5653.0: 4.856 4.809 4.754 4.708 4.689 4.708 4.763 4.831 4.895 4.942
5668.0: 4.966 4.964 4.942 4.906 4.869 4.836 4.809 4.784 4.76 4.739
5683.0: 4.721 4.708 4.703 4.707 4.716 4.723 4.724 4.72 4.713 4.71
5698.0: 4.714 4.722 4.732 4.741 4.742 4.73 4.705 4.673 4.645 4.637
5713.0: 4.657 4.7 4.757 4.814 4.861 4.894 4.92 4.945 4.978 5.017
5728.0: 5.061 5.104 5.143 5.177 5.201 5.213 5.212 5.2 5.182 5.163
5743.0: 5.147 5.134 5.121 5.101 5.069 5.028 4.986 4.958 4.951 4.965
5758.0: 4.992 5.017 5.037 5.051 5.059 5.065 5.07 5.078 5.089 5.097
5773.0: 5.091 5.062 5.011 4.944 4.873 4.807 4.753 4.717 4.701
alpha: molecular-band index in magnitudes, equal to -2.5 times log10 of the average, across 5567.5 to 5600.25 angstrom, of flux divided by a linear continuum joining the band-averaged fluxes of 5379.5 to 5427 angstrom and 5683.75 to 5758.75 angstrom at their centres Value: 0.02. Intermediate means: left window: 4.77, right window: 4.9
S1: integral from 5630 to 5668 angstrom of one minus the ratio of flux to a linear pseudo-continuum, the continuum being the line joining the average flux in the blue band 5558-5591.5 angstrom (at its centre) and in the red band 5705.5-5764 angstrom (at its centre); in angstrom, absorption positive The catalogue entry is 0.3 angstrom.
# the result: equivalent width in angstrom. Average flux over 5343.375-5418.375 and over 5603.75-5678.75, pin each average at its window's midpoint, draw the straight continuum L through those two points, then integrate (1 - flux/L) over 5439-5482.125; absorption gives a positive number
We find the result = -0.8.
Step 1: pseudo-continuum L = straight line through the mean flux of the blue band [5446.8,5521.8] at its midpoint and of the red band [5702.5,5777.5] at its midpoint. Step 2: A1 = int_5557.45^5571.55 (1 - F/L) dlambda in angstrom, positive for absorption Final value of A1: 0.19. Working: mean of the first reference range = 4.89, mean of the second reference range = 4.99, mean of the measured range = 4.86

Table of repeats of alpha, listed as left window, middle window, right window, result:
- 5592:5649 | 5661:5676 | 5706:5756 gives 0.00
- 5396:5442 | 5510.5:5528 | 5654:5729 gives -0.03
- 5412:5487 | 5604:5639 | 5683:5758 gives 0.00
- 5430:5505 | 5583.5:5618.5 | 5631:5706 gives 0.01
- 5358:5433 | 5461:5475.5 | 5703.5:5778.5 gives -0.04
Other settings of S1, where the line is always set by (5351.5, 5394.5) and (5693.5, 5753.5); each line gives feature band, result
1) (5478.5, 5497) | -0.1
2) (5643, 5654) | 0.1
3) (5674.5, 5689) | 0.5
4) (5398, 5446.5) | 1.1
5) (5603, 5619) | 0.0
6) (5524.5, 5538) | 0.3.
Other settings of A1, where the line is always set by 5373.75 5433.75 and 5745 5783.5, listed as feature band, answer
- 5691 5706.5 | 0.7 angstrom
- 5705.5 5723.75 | 0.8 angstrom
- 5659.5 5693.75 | 1.0 angstrom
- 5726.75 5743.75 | -0.6 angstrom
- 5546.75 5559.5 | -0.2 angstrom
